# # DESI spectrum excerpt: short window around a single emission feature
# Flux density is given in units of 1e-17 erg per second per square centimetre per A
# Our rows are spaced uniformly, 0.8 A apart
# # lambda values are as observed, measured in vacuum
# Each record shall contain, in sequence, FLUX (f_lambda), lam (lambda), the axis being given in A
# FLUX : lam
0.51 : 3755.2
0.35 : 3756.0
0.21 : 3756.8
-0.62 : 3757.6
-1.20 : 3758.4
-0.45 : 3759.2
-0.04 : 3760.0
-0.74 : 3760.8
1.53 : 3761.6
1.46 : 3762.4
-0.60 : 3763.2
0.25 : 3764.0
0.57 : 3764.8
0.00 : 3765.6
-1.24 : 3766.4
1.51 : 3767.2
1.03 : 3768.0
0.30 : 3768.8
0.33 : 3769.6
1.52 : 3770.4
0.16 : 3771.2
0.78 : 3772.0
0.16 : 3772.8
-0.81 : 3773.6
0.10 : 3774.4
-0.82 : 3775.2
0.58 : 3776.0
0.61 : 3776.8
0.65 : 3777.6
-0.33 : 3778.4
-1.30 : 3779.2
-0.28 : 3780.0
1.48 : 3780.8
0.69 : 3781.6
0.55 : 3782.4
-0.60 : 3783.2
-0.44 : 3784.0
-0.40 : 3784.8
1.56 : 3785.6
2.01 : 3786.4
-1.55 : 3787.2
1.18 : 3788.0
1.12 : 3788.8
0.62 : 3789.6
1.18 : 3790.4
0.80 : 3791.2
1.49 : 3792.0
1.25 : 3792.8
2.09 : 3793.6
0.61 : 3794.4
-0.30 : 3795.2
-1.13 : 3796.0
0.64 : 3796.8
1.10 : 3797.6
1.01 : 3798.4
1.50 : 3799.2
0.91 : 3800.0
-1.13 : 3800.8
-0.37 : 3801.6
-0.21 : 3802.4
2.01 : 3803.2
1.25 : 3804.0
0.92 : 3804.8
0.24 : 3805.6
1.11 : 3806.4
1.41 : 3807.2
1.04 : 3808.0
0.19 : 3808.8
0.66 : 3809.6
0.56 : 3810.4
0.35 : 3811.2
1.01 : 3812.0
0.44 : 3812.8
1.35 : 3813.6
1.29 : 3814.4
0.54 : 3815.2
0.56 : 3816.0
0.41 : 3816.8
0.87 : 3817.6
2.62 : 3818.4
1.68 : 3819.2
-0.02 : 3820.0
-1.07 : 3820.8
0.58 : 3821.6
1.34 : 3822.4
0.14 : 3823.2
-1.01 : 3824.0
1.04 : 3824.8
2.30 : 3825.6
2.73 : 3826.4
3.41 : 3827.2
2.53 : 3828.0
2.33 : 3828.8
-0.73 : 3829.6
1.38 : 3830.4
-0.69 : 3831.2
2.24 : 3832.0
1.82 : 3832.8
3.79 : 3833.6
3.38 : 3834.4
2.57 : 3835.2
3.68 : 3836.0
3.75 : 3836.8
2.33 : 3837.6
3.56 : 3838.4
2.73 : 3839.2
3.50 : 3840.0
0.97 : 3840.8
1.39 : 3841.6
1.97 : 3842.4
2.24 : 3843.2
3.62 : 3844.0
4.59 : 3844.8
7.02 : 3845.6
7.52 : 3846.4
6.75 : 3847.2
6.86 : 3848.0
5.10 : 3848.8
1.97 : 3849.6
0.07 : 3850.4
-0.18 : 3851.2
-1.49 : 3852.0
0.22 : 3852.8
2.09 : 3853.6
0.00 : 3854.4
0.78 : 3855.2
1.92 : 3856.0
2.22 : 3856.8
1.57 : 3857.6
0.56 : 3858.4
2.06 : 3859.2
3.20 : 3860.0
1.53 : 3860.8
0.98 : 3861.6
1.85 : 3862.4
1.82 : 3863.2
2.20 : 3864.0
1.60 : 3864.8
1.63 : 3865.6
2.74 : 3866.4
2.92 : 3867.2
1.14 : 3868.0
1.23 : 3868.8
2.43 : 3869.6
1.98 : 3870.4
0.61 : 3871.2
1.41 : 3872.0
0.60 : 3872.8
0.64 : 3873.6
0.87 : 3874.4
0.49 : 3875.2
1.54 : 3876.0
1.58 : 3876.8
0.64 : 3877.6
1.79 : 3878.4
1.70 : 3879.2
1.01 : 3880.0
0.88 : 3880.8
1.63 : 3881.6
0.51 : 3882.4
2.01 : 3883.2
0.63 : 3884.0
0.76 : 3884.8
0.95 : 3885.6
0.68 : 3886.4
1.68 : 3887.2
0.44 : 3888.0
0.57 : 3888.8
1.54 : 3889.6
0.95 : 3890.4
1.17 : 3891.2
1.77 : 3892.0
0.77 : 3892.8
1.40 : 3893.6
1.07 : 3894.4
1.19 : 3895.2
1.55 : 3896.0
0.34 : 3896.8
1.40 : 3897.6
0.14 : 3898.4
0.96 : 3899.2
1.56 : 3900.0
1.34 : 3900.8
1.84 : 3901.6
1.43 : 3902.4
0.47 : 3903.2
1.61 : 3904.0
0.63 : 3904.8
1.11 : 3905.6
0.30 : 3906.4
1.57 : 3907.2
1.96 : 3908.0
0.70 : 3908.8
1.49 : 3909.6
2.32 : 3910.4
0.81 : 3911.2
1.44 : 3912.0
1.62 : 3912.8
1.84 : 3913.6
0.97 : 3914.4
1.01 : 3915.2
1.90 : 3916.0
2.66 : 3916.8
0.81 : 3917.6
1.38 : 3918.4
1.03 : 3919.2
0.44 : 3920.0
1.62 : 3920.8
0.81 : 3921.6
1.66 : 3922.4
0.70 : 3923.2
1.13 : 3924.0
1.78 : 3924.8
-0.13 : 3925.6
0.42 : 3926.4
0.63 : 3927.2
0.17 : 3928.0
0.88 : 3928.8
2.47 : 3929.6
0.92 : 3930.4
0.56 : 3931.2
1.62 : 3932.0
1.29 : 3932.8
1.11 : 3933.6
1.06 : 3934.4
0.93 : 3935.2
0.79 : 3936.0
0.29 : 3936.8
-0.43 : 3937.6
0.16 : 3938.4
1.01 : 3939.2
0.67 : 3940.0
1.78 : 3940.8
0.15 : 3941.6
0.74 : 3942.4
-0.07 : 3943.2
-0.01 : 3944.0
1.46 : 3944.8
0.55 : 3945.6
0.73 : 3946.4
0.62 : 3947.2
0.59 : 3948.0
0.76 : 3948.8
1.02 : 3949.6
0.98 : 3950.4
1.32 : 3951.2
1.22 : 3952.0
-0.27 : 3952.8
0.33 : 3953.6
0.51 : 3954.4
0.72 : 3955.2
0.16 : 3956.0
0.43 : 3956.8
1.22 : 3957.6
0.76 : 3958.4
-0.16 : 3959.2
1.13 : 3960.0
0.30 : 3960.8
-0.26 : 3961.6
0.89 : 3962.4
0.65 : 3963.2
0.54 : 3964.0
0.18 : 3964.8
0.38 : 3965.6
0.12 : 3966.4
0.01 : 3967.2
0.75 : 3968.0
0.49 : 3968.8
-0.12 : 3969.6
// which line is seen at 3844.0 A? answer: Lyman alpha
